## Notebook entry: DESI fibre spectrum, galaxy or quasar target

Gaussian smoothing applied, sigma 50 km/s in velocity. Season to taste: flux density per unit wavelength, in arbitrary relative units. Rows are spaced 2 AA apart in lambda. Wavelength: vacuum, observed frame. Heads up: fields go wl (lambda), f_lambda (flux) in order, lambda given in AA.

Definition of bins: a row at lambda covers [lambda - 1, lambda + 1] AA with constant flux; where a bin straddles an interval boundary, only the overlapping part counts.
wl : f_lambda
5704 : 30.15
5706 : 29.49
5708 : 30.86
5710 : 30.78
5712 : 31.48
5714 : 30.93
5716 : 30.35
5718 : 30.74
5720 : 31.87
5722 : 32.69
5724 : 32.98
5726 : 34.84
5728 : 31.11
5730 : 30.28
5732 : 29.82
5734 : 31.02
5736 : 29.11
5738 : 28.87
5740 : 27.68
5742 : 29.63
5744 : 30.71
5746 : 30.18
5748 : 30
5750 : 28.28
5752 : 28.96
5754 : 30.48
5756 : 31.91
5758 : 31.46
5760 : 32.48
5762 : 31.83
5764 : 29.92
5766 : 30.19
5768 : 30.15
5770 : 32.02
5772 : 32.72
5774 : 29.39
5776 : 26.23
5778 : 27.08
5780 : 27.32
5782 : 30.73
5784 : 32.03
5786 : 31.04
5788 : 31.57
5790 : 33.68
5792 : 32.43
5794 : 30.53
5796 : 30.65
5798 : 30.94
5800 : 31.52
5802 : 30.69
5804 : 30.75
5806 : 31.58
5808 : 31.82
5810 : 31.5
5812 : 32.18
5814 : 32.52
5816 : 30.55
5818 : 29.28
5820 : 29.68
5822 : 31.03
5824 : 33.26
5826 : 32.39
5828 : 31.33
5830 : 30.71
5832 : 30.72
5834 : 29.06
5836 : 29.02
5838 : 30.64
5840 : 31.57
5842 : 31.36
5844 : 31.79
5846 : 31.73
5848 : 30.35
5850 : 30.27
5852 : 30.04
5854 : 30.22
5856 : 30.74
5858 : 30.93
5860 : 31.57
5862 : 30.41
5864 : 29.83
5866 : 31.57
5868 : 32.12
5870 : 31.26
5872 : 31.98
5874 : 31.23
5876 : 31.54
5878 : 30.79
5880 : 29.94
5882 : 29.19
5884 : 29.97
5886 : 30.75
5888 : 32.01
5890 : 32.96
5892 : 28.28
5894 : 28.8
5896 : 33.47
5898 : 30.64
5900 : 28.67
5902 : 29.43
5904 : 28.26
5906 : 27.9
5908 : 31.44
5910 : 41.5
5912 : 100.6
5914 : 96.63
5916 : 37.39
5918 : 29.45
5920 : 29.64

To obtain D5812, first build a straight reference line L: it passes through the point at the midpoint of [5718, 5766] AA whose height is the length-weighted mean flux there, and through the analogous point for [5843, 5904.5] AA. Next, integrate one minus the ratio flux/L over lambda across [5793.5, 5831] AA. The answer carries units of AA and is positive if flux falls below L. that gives -0.6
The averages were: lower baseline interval 30.7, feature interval 31.2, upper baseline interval 30.7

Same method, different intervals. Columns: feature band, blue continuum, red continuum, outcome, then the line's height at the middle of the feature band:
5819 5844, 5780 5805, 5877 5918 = 2.0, 33.6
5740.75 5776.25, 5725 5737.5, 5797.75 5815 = 0.8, 31.2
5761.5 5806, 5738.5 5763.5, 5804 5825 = 0.3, 30.8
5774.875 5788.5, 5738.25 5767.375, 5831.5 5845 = 0.4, 30.3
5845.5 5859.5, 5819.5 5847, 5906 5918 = 2.5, 37.2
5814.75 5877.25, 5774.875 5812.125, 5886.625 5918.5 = 7.4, 35.1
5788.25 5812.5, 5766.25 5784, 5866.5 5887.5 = -1.3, 30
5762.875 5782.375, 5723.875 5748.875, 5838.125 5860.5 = 0.6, 30.6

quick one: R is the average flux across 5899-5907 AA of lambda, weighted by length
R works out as 28.6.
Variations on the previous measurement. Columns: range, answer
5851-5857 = 30.3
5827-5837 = 30.2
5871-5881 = 31.1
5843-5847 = 31.8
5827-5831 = 31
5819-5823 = 30.4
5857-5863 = 31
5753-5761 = 31.6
